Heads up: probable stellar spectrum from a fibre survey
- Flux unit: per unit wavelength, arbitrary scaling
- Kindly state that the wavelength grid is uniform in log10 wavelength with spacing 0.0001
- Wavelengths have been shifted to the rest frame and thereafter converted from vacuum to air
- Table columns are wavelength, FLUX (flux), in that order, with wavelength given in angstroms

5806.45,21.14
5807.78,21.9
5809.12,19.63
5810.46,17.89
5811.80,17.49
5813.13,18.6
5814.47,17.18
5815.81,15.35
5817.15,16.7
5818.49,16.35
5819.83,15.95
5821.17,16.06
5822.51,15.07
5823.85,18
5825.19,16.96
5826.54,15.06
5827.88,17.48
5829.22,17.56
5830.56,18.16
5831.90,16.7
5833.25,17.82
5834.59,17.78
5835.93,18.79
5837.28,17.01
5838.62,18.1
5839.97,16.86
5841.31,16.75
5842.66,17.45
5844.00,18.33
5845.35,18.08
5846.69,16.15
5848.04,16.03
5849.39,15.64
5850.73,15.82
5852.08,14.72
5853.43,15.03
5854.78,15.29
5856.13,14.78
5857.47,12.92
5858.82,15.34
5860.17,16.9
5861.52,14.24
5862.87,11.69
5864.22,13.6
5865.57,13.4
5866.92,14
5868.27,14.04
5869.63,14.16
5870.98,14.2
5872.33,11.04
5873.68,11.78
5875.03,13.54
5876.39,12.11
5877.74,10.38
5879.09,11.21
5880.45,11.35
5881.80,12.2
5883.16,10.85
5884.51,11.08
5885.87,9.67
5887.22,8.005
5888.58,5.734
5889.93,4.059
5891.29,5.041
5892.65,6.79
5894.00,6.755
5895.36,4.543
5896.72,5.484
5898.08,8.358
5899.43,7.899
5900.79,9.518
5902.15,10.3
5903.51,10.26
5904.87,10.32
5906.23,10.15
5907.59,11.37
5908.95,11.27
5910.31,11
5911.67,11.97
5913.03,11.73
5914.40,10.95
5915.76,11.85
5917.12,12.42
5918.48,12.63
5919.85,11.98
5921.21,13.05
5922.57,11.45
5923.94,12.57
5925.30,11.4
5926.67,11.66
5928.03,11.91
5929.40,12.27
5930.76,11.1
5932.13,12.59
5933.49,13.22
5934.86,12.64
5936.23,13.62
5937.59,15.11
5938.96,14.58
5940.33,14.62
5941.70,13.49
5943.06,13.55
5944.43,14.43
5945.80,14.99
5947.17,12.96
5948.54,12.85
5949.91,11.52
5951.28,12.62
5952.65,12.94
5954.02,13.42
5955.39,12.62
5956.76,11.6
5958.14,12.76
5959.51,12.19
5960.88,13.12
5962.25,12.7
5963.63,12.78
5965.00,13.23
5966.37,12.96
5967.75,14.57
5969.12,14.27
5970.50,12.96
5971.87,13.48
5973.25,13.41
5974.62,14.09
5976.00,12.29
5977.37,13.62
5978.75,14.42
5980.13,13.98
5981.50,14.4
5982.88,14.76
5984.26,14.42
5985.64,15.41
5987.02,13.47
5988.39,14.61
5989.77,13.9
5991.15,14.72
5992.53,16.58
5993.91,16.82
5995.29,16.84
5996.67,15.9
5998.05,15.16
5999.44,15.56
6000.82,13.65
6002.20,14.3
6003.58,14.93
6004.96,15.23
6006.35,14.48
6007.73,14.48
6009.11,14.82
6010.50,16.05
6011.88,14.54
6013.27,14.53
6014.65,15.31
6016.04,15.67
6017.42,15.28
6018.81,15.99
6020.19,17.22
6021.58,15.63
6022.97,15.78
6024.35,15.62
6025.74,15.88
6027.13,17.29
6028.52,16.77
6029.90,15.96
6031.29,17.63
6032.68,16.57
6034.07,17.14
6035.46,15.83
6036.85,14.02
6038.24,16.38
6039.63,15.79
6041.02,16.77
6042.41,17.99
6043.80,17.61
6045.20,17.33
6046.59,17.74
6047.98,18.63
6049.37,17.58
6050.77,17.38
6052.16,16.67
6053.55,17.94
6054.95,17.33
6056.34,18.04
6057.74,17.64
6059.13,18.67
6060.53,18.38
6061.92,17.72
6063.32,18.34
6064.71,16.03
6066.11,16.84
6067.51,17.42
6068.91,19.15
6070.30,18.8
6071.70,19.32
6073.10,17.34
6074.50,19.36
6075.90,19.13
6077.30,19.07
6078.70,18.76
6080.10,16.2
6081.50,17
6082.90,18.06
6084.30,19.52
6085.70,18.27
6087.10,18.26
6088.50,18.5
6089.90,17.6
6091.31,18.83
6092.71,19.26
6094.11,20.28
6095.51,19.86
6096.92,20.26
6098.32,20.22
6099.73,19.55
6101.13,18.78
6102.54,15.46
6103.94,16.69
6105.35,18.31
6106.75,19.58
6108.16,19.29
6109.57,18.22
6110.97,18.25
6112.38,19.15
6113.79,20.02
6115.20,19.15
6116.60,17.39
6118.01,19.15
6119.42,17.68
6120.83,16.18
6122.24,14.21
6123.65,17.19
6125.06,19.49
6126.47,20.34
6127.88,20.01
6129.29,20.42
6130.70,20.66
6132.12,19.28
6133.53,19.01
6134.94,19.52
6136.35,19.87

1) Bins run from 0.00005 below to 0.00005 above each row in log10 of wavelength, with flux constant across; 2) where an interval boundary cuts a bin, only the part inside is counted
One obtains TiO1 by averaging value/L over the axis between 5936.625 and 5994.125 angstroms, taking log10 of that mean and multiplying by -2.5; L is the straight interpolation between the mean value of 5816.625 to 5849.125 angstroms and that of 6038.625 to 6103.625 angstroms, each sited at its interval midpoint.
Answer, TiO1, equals 0.273 mag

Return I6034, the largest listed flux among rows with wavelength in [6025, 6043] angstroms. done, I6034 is 17.99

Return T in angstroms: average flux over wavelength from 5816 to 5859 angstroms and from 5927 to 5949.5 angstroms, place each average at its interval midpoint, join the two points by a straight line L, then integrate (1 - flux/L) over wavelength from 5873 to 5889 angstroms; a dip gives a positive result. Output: 4.7 angstroms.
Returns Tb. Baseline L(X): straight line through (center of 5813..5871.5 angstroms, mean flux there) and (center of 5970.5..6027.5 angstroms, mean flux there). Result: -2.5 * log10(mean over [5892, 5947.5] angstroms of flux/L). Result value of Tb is 0.33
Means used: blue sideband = 16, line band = 11.4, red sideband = 15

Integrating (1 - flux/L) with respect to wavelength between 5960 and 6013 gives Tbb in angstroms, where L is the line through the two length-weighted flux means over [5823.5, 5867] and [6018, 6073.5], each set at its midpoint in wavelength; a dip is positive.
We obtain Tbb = 7.77 angstroms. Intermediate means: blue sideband 16.1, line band 14.4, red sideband 17.2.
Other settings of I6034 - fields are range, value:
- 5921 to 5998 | 16.84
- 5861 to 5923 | 14.24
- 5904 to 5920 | 12.63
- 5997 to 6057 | 18.63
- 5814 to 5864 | 18.79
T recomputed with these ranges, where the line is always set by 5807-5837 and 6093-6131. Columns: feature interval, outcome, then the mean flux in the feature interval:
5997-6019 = 3.92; 15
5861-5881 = 5.57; 12.7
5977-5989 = 2.50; 14.4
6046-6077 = 0.84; 18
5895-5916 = 9.37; 9.85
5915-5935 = 6.38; 12.2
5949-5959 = 3.05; 12.5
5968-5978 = 2.54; 13.5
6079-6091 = 0.40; 18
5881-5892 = 5.80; 8.36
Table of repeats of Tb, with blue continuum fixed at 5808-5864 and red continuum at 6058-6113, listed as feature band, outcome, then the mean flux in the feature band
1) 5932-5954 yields 0.27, 13.5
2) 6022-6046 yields 0.10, 16.5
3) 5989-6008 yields 0.17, 15.2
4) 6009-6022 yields 0.16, 15.5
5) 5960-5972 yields 0.30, 13.3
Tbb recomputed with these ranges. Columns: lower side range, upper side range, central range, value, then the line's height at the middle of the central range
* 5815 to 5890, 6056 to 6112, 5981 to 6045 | 6.1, 17.2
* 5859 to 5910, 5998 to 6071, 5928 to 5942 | -0.8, 12.5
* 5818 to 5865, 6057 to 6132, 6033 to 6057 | 1.3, 18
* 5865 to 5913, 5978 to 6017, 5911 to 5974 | -1.8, 12.5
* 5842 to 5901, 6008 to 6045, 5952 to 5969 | 1.7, 14.4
